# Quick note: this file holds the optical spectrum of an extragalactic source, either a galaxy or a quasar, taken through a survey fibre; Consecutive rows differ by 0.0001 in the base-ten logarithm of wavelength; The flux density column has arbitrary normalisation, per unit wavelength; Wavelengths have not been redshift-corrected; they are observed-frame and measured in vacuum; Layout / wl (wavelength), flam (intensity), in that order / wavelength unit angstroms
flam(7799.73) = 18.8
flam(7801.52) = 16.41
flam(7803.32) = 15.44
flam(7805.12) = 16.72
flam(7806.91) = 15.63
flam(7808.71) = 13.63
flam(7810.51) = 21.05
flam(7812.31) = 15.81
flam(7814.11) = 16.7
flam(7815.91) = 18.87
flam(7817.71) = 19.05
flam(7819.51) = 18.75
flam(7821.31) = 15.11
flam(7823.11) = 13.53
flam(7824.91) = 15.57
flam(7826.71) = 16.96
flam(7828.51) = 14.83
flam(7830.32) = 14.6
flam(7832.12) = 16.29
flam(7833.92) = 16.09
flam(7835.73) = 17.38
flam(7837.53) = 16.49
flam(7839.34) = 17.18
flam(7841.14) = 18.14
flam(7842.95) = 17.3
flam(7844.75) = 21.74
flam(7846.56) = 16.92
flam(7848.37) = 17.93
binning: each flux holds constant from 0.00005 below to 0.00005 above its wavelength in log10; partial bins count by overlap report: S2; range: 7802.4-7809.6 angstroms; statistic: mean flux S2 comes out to 15.4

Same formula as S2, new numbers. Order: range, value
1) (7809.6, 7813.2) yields 18.4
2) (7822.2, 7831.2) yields 15.1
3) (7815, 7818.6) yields 19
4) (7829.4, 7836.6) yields 16.1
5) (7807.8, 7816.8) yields 17.2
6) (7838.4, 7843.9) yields 17.6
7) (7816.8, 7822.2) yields 17.6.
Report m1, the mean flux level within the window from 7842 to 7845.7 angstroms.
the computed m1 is 19.5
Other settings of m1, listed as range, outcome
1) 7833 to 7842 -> 17.1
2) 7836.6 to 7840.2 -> 16.8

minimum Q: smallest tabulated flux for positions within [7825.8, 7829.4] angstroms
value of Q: 14.83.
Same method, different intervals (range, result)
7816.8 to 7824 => 13.53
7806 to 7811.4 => 13.63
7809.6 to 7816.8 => 15.81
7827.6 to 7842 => 14.6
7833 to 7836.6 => 16.09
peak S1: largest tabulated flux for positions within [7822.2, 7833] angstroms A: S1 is 16.96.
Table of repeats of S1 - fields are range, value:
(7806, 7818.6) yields 21.05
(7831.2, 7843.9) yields 18.14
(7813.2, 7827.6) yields 19.05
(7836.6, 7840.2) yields 17.18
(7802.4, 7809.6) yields 16.72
